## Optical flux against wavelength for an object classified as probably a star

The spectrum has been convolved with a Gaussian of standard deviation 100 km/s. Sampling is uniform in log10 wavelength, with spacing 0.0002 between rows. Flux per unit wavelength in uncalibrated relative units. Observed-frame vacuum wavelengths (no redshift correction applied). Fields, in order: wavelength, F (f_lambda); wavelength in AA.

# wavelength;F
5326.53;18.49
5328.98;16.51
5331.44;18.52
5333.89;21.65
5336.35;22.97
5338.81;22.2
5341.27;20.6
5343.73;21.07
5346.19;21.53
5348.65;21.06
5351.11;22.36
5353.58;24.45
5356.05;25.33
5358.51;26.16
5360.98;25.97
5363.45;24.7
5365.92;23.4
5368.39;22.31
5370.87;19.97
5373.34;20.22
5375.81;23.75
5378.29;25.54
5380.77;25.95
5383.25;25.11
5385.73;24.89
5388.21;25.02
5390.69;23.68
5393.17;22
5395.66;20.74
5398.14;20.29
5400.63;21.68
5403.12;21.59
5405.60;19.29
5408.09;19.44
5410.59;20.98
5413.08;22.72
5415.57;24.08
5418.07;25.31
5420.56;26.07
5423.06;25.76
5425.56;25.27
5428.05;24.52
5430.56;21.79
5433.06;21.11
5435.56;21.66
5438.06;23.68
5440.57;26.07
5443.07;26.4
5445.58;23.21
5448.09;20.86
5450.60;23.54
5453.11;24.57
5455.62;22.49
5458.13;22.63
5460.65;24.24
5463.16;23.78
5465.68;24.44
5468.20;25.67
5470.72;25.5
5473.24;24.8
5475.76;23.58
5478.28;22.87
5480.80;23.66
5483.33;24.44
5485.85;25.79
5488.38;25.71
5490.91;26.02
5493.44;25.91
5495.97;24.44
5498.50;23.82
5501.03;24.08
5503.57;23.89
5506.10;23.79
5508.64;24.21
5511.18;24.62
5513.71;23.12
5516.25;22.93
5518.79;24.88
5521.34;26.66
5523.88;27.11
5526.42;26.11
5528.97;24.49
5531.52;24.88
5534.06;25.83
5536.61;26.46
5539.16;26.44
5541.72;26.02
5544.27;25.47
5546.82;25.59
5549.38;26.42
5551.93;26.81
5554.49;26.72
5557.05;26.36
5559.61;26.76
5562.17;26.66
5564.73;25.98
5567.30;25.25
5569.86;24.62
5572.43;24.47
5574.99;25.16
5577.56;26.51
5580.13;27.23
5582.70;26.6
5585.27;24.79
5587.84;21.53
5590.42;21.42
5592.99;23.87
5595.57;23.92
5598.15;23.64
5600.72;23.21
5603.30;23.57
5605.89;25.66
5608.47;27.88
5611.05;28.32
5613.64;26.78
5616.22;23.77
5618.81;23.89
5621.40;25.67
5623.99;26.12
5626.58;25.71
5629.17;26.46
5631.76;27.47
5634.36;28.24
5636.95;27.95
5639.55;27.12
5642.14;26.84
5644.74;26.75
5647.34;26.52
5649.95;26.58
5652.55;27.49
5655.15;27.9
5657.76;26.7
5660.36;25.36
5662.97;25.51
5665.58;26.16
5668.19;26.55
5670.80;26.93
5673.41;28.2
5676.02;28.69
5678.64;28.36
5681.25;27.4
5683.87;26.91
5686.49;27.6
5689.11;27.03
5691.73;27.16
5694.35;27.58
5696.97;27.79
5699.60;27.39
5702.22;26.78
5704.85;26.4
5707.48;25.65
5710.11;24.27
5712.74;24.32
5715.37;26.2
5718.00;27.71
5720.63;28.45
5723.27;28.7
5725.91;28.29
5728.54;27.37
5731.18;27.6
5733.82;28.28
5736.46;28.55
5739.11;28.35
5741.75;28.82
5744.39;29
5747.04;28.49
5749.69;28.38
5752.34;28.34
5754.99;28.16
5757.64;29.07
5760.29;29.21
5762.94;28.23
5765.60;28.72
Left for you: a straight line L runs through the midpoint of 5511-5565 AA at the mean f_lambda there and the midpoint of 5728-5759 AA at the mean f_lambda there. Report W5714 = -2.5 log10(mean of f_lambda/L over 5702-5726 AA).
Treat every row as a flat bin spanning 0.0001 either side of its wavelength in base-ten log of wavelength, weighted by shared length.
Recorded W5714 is 0.057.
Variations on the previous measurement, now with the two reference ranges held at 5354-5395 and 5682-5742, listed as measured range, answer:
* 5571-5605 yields 0.07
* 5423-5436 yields 0.06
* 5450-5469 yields 0.04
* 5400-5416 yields 0.14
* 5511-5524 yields 0.03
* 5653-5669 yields 0.01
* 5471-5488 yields 0.03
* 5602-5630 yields 0.02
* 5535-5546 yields -0.02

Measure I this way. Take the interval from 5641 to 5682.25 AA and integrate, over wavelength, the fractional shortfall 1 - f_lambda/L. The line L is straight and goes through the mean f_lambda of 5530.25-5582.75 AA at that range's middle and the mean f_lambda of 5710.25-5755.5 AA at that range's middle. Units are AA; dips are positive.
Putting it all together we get 0.2 AA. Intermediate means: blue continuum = 26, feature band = 27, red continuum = 27.8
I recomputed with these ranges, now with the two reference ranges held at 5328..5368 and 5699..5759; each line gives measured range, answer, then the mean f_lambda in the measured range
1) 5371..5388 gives -0.85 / 24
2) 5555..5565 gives -0.47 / 26.5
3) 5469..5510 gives -0.32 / 24.5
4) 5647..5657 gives -0.23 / 27.1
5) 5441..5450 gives 0.01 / 23.7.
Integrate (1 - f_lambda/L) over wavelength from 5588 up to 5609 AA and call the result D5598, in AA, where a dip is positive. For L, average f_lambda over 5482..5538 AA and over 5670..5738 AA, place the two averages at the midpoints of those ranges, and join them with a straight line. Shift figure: 1.7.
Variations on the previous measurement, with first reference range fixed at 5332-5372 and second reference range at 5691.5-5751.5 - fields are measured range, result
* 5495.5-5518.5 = 0.8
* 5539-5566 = -1.0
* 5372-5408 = 0.8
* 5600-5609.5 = 0.3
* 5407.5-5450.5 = 0.4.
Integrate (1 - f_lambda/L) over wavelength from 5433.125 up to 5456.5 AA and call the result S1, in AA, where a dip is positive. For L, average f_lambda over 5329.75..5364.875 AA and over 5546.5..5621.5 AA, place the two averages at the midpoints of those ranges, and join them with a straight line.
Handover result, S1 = 0.3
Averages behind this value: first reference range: 22.7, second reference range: 25.3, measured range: 23.5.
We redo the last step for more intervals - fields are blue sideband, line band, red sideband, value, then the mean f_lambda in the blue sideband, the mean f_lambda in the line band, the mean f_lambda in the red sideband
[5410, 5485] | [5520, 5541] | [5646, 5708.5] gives -0.81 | 23.9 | 26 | 27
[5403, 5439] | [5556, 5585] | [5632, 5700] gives -0.45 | 22.9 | 25.9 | 27.2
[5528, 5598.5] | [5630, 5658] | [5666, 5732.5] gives -0.85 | 25.4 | 27.2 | 27.2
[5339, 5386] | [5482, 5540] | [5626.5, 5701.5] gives 0.44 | 23.3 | 25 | 27.1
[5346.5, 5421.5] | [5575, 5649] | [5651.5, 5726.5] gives 1.14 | 23.1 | 25.6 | 27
